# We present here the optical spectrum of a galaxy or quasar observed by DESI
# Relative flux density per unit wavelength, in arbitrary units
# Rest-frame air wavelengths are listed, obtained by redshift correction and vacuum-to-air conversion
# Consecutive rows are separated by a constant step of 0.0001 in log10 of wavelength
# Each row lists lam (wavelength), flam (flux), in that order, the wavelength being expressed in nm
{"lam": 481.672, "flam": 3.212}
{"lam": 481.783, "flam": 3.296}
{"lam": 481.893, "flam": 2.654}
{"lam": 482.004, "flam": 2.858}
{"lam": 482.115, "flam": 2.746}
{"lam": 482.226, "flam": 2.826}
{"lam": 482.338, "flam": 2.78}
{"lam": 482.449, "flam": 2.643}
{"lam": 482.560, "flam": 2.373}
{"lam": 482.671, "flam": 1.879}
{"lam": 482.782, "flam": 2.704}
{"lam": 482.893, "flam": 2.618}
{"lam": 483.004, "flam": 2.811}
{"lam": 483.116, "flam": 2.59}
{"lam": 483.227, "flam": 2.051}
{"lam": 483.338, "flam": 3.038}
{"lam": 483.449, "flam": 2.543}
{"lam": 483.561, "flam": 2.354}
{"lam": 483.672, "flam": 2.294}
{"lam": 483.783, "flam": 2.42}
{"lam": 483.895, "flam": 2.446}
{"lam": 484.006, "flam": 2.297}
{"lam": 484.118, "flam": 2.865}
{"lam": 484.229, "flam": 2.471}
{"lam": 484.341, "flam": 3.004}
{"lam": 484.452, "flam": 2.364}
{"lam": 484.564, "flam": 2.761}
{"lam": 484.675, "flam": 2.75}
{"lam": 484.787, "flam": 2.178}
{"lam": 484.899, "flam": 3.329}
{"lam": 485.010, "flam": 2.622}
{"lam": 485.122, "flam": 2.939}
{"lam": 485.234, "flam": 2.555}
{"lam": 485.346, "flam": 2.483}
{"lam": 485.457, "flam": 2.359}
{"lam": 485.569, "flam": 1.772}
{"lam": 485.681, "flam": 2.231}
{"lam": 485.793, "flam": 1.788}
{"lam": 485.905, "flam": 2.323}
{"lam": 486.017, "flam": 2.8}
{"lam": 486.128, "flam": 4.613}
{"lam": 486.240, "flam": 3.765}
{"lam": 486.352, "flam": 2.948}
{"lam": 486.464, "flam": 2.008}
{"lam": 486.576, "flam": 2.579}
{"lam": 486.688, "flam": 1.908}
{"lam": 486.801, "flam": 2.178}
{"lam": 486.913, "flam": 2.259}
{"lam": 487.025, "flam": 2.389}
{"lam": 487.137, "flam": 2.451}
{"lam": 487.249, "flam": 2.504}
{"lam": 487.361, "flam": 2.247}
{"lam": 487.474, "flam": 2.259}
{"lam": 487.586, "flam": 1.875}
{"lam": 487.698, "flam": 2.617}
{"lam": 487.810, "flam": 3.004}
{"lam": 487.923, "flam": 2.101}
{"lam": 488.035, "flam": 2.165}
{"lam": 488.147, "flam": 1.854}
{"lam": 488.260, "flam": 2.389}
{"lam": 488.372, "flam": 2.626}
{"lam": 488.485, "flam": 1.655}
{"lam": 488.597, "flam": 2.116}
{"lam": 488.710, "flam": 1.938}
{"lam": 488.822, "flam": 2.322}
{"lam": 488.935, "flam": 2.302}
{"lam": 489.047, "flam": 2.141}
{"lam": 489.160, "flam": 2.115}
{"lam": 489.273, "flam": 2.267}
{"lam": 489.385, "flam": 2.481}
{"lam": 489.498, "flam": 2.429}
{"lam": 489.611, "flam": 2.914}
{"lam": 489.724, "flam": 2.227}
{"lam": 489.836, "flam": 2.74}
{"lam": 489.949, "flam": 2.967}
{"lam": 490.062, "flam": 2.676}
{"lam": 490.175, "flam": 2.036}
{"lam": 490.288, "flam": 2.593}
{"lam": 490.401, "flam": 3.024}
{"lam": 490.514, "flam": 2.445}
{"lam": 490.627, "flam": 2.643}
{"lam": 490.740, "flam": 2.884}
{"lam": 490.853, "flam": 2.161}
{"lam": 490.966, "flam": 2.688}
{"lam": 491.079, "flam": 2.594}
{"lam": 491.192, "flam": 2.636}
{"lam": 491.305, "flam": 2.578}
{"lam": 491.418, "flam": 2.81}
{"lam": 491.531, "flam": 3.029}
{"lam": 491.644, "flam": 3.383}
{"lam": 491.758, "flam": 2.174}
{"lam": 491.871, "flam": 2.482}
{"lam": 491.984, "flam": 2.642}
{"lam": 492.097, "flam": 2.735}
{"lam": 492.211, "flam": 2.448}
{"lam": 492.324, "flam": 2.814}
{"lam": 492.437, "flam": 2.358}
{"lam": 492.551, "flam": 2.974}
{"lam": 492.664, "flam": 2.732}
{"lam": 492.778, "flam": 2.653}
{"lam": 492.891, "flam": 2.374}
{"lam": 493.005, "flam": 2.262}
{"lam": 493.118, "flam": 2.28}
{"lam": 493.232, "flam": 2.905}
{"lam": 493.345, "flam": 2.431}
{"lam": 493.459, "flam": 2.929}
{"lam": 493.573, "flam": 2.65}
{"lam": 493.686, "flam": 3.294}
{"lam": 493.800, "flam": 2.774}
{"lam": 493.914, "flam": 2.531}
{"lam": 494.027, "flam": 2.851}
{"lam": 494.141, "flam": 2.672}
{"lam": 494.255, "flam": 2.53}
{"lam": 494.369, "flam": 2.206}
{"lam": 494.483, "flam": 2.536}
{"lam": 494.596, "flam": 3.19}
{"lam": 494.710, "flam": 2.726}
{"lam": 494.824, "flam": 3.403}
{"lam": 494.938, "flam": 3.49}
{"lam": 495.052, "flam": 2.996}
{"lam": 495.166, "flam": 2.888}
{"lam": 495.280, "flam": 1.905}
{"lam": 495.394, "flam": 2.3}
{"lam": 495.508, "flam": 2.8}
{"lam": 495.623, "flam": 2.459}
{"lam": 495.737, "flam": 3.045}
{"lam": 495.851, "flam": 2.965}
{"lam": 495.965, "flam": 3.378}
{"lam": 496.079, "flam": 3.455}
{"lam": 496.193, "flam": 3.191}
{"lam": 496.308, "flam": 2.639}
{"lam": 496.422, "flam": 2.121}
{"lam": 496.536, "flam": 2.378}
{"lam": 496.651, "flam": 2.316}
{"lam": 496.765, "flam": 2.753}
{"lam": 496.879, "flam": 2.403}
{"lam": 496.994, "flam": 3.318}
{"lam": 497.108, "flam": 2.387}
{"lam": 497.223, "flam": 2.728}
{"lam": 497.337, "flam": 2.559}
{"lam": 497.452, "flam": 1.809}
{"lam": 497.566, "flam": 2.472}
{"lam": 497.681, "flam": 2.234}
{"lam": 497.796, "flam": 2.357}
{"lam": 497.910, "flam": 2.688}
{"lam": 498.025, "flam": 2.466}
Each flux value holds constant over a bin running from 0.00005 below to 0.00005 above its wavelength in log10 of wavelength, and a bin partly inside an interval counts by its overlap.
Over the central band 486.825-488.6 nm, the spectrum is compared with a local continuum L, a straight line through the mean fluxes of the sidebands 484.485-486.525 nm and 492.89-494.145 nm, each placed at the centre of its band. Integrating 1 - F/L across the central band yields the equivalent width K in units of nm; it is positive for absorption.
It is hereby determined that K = 0.26 nm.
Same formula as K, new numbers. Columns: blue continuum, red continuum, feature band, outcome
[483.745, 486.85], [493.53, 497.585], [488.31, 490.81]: 0.21 nm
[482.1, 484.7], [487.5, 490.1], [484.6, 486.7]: -0.15 nm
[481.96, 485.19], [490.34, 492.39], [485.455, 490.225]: 0.43 nm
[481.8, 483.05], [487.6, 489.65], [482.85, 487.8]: -0.13 nm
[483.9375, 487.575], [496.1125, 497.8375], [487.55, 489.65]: 0.22 nm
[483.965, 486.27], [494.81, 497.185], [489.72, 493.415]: 0.15 nm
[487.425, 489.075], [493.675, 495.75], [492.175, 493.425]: 0.01 nm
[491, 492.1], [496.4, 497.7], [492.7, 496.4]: -0.27 nm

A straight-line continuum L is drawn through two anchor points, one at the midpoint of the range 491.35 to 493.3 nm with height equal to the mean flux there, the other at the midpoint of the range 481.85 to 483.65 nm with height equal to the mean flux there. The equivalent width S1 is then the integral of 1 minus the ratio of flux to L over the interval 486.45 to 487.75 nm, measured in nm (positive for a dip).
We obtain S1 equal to 0.17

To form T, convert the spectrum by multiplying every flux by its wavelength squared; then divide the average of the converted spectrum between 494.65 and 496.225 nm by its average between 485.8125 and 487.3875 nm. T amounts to 1.2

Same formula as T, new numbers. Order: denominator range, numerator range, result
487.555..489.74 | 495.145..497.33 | 1.22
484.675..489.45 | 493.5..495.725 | 1.17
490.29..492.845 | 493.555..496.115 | 1.07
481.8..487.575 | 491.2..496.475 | 1.11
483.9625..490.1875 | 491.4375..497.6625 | 1.13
